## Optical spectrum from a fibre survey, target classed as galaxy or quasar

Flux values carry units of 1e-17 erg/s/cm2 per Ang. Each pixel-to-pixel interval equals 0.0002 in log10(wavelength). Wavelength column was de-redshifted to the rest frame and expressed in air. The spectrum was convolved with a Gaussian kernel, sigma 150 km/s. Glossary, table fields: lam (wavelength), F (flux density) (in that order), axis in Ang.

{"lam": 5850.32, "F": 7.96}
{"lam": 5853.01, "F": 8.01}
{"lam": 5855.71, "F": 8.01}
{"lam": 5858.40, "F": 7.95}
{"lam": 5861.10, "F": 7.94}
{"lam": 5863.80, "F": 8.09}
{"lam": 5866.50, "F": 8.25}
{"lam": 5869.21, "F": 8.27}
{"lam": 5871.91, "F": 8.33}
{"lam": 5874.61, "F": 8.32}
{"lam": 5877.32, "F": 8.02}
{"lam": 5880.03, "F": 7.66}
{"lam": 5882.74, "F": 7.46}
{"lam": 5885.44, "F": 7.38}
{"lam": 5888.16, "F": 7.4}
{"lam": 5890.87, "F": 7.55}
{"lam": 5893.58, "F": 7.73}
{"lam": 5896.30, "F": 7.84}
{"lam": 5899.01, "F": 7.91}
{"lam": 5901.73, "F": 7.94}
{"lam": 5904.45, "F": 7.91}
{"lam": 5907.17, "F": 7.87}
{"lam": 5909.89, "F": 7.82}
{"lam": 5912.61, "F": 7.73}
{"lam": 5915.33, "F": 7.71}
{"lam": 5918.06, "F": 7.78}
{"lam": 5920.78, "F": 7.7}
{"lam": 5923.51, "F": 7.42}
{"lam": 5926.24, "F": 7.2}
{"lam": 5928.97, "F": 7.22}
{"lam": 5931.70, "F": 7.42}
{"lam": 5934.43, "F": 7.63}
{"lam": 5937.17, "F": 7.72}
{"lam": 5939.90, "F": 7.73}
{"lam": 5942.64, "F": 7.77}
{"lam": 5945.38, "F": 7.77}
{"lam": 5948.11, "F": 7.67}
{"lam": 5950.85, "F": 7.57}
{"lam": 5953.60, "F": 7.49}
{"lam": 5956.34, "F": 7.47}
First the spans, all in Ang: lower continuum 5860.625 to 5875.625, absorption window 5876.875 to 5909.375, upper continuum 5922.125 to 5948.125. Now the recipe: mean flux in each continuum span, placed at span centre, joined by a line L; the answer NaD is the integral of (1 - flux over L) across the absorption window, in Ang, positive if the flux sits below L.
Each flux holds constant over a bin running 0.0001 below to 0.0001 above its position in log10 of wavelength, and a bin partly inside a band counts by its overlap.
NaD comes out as 1.00 Ang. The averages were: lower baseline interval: 8.21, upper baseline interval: 7.55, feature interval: 7.72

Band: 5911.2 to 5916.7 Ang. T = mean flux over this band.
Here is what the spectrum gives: 7.72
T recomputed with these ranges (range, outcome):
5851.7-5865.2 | 8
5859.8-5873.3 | 8.18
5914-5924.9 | 7.65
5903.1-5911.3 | 7.87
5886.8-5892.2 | 7.47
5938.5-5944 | 7.75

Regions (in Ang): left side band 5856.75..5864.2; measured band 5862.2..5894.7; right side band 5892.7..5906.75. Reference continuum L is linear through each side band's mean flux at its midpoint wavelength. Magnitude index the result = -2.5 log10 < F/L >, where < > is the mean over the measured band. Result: 0.008 mag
